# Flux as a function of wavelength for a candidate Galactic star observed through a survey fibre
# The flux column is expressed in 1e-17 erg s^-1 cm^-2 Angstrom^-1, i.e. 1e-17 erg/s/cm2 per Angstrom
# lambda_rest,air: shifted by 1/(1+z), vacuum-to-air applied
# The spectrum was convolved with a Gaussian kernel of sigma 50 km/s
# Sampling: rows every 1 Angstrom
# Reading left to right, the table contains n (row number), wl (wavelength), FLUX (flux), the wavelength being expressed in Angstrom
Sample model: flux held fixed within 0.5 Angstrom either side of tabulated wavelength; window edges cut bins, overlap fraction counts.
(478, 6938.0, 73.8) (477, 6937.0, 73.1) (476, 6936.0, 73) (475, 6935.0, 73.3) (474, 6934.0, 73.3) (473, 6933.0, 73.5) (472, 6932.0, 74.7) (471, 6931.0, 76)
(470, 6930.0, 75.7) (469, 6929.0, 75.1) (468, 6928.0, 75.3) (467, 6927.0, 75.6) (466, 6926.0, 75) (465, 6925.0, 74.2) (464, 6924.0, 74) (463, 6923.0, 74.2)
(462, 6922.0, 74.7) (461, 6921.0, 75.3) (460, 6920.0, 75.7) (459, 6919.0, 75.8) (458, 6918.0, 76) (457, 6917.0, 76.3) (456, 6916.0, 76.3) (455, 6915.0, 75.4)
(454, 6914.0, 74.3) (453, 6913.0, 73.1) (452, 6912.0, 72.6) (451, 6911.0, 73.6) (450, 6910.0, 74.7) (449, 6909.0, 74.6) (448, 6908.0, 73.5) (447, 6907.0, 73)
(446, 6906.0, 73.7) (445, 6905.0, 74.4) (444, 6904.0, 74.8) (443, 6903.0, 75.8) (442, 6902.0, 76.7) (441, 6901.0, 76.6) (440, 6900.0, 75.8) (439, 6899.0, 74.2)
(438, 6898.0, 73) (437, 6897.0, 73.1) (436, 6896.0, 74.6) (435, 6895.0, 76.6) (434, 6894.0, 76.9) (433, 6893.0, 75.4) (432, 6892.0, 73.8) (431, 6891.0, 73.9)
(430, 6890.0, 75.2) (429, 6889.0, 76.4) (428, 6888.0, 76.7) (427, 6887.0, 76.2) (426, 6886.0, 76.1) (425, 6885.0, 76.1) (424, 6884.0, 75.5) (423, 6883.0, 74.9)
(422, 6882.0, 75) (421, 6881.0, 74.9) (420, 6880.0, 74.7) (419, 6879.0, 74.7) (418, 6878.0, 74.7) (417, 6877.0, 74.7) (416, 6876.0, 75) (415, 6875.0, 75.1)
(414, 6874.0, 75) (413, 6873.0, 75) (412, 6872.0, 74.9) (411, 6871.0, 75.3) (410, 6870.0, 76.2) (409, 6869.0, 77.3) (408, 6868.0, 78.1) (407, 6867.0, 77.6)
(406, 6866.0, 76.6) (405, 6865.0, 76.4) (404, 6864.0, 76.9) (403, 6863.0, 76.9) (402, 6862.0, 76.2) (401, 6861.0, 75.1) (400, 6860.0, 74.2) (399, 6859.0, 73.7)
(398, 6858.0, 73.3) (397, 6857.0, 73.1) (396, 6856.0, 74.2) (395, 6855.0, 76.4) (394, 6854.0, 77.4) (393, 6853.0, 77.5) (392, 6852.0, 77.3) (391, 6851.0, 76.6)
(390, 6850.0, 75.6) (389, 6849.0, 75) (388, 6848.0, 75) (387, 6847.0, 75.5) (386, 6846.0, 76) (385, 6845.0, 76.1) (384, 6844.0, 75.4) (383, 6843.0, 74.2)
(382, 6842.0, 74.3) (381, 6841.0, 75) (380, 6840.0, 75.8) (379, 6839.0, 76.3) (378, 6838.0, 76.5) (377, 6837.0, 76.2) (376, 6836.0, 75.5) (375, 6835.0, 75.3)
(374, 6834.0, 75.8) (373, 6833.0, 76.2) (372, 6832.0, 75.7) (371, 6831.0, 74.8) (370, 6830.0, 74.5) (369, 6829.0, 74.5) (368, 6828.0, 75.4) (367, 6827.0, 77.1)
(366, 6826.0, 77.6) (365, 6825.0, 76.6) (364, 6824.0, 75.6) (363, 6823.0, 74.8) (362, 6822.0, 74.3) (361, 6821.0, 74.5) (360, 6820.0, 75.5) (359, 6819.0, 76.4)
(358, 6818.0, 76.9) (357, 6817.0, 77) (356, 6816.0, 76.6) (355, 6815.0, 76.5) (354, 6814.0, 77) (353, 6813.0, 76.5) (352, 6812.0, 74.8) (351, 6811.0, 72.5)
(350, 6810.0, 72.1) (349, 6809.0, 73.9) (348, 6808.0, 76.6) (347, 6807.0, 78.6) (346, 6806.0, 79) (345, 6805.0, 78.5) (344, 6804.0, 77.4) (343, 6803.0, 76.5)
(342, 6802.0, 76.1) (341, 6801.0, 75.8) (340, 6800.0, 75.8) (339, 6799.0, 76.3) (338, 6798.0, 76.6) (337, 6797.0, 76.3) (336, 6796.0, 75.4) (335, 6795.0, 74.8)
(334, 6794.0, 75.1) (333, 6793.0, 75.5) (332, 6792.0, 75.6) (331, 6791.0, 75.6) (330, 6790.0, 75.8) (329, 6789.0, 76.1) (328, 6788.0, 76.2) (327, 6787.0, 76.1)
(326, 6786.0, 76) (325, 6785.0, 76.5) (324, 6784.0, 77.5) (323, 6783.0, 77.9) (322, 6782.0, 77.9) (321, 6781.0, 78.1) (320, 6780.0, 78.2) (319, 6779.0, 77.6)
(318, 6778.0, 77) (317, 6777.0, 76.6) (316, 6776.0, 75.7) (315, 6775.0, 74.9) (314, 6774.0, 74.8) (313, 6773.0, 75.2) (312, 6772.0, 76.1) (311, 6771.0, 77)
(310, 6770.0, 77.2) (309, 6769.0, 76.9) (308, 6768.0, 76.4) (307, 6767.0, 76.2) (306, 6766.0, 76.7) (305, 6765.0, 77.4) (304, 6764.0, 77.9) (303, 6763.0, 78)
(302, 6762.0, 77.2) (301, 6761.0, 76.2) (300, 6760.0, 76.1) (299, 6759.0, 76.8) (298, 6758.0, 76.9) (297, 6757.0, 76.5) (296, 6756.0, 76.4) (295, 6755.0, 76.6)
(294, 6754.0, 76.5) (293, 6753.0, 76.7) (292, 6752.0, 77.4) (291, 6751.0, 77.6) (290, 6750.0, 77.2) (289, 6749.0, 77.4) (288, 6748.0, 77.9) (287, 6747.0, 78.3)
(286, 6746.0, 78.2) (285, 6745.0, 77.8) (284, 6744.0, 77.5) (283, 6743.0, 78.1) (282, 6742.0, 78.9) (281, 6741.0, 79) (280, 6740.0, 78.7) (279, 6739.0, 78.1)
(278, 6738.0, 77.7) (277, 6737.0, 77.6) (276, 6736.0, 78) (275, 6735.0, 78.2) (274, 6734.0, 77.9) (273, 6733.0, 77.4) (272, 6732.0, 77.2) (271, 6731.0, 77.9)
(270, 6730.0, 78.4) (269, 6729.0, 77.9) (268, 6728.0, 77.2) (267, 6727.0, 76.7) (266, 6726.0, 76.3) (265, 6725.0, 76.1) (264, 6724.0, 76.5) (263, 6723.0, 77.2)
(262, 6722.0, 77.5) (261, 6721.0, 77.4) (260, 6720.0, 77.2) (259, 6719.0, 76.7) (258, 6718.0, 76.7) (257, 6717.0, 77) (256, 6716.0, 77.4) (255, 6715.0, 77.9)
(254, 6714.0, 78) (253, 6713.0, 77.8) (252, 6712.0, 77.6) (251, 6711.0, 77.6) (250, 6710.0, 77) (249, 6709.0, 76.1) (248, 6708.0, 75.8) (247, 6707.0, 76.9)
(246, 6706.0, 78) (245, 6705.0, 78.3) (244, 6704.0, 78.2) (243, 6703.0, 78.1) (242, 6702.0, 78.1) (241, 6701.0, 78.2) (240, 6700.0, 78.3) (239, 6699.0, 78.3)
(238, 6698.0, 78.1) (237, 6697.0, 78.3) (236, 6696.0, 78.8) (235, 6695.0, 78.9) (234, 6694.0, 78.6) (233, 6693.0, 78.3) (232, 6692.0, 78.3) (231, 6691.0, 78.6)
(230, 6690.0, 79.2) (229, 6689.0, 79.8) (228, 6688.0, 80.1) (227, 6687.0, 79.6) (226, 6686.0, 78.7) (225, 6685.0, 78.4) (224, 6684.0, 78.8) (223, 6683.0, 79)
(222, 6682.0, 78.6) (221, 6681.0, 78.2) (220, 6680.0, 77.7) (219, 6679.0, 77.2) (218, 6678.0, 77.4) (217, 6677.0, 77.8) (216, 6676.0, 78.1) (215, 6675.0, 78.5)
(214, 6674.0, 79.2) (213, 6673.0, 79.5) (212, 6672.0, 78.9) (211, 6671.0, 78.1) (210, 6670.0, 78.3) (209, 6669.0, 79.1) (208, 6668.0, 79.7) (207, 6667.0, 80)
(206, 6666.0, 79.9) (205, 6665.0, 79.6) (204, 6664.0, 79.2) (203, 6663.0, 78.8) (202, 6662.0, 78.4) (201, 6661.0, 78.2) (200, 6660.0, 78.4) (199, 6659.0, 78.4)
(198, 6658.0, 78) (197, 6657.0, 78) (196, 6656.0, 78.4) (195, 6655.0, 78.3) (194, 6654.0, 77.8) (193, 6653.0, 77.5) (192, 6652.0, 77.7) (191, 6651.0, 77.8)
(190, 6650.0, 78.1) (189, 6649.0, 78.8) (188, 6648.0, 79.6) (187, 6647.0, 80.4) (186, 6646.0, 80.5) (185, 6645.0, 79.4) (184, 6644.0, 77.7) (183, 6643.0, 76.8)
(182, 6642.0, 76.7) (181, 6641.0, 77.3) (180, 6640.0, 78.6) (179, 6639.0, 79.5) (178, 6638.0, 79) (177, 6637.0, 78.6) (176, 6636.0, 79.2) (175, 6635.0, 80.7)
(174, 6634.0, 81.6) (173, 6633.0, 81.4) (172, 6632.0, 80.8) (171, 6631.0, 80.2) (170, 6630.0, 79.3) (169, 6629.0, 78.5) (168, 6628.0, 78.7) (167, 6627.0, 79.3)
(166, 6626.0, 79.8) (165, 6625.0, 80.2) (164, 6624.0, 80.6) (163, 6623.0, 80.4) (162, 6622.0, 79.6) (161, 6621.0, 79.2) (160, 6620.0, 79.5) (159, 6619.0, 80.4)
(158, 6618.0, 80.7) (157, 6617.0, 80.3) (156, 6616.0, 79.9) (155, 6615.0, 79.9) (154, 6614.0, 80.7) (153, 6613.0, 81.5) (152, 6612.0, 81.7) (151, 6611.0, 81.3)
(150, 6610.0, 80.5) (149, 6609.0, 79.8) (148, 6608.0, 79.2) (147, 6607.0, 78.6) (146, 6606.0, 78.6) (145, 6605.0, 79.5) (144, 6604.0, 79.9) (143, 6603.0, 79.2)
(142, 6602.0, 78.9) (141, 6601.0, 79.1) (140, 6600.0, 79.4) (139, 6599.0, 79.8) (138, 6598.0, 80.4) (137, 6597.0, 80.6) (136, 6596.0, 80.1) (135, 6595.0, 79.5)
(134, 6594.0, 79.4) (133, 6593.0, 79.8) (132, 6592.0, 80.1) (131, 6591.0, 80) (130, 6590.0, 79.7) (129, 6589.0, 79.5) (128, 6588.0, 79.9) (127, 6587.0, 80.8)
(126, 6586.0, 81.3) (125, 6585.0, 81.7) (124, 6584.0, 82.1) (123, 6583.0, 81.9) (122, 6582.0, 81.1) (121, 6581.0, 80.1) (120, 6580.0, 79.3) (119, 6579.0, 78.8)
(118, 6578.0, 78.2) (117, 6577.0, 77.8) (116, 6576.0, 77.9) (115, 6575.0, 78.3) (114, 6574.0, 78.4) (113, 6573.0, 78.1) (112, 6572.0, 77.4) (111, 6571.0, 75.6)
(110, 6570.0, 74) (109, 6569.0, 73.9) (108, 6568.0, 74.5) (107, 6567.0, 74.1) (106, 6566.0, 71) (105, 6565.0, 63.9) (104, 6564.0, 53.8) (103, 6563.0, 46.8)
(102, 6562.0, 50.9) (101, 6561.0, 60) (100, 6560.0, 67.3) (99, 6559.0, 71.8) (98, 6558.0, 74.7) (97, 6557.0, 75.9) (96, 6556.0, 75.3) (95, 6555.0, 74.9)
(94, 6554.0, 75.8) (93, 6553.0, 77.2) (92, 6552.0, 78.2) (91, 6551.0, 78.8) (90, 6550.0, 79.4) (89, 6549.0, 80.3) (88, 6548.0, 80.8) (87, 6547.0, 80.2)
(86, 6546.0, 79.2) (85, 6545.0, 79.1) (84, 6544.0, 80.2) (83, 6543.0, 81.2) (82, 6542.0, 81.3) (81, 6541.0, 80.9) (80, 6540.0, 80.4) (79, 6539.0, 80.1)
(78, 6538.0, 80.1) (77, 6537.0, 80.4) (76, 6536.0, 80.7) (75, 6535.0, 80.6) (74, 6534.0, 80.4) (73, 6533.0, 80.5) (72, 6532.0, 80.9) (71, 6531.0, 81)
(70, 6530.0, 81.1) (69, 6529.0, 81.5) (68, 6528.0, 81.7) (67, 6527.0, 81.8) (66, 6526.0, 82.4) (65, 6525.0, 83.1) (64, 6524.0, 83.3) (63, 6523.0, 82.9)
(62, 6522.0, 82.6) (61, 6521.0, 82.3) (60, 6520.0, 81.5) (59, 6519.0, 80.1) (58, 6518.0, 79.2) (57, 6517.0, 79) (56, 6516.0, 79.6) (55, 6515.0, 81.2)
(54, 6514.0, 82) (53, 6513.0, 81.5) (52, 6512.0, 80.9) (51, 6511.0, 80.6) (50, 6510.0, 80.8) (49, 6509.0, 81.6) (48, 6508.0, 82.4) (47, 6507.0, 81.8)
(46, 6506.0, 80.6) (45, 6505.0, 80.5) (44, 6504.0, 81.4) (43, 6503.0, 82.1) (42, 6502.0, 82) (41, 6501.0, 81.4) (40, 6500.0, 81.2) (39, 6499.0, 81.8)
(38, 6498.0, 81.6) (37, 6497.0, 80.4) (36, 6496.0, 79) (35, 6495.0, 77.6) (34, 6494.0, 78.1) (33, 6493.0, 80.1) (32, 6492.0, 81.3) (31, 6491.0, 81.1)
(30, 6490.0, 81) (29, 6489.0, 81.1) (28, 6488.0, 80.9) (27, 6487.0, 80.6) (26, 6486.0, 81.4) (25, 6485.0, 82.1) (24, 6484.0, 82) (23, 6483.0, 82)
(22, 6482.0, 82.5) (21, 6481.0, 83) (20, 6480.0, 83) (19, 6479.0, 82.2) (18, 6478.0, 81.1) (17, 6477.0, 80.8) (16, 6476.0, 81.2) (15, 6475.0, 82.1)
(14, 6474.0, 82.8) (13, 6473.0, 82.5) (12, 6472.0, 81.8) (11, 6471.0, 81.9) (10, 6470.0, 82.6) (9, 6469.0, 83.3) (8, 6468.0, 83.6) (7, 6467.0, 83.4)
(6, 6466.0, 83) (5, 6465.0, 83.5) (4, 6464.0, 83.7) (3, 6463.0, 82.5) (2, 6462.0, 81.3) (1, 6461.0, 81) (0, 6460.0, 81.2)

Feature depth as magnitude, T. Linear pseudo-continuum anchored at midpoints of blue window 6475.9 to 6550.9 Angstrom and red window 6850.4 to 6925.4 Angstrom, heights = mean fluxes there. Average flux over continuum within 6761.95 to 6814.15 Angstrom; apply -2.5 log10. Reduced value 0.01 mag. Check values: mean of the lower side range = 81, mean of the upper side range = 75.3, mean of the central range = 76.4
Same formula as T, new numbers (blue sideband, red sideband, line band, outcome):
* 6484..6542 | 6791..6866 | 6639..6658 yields 0.01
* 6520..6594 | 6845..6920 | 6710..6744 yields -0.02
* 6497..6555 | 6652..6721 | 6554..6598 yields 0.07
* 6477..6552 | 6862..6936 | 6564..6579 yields 0.08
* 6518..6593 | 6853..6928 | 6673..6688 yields -0.03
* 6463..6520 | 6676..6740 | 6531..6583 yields 0.06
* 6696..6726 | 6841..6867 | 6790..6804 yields 0.01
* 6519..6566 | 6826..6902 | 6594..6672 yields -0.04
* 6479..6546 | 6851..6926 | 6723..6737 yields 0.00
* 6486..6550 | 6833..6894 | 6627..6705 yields 0.00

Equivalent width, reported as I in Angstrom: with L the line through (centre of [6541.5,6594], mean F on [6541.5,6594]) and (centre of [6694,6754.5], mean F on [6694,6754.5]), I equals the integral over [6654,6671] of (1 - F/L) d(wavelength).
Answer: -0.4 Angstrom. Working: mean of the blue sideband 75.8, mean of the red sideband 77.6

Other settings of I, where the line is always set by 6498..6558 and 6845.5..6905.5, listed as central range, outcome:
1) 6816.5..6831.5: 0.1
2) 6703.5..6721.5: 0.1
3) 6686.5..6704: -0.1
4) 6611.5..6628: -0.2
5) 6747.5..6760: 0.0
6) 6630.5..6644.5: 0.0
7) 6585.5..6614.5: -0.2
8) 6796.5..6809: 0.0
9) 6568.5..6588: 0.2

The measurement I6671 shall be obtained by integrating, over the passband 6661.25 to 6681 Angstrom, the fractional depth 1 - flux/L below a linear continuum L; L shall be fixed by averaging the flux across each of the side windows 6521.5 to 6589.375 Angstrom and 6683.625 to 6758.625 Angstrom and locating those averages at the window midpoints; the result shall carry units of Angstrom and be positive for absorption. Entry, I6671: -0.3 Angstrom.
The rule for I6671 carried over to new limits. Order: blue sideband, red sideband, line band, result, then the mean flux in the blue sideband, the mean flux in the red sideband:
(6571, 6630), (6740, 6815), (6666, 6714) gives -0.1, 79.7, 76.7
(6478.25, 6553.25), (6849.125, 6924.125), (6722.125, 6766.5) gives 0.0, 80.9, 75.3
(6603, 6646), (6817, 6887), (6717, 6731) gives 0.1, 79.6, 75.6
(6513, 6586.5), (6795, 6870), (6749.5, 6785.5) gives -0.3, 77.5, 75.9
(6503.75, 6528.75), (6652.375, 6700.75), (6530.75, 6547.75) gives 0.1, 81.4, 78.6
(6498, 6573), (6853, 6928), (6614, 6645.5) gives -1.0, 77.9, 75.2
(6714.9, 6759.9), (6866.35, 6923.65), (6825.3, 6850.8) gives 0.1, 77.4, 75.2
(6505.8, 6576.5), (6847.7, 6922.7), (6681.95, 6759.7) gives -1.5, 77.5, 75.3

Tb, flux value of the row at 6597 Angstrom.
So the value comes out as 80.6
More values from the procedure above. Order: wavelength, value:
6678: 77.4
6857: 73.1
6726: 76.3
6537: 80.4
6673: 79.5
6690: 79.2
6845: 76.1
